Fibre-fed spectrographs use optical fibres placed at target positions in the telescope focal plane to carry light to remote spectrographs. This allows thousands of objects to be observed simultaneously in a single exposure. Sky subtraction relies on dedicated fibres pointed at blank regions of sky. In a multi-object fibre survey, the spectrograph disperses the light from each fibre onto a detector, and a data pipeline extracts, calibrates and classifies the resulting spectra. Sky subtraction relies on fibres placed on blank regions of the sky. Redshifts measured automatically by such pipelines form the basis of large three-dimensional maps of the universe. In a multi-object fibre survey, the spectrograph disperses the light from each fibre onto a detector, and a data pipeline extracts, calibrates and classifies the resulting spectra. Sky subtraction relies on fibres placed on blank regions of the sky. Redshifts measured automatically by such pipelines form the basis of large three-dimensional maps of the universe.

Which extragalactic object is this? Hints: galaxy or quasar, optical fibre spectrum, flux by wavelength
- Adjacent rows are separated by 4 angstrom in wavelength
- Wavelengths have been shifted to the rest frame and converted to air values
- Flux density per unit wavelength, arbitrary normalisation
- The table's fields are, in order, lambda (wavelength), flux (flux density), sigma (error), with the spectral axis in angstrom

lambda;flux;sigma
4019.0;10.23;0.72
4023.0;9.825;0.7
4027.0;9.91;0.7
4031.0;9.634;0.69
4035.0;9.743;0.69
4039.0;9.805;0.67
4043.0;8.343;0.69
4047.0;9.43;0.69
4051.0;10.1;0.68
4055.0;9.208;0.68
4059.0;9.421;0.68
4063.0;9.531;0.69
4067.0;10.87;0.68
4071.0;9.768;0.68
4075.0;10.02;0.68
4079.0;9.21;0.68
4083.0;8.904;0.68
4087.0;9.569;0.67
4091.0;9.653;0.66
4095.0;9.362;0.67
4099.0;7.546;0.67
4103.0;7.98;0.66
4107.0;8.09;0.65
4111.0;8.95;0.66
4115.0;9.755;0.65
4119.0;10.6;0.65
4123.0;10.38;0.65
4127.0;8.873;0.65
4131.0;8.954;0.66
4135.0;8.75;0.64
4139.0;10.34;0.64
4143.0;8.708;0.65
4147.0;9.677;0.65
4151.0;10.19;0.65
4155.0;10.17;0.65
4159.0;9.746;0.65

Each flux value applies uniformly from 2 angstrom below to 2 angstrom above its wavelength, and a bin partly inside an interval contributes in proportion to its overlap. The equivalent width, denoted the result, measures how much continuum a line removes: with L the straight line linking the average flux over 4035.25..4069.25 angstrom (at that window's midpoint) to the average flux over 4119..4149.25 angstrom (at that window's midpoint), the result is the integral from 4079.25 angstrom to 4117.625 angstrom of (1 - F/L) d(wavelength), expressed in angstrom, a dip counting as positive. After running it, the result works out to 2.5 angstrom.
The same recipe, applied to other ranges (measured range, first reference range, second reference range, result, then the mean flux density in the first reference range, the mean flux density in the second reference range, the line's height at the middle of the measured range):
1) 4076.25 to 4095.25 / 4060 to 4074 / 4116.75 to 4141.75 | 1.01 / 10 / 9.62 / 9.89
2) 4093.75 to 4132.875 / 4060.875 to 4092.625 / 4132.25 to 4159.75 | 2.49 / 9.69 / 9.63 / 9.66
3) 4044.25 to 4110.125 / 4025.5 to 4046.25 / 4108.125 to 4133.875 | 1.49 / 9.47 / 9.51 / 9.49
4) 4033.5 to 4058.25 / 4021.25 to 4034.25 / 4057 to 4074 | 1.03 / 9.78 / 9.9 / 9.84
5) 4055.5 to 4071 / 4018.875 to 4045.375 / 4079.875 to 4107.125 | -1.12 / 9.6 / 8.79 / 9.19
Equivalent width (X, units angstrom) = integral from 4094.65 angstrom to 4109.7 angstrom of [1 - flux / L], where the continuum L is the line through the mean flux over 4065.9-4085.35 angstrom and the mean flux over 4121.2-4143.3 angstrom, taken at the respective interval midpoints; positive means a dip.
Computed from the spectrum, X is 2.2 angstrom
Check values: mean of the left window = 9.7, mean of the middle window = 8.15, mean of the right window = 9.37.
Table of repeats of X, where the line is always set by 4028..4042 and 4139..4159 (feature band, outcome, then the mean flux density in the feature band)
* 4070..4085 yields 0.4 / 9.46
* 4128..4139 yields 0.7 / 9.12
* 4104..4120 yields 0.9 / 9.18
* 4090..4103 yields 1.4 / 8.66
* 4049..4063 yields 0.1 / 9.57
